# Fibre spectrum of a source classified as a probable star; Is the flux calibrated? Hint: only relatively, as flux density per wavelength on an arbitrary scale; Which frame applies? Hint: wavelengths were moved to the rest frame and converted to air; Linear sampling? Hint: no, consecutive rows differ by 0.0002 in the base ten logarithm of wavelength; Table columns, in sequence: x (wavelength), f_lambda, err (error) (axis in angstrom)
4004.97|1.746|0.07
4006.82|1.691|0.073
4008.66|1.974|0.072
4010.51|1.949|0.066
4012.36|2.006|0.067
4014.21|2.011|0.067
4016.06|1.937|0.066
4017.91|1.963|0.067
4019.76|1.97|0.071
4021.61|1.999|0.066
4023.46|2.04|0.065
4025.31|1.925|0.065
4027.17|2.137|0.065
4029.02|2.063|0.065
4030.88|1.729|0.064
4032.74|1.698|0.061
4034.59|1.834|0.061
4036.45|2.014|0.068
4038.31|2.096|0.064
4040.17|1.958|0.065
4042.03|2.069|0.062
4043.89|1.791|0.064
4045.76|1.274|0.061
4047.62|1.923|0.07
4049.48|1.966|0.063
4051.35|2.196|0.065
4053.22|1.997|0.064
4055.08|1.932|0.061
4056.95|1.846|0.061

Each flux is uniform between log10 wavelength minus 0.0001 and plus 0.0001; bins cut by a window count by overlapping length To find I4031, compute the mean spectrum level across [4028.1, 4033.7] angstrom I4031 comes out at 1.83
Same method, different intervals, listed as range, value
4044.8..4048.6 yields 1.61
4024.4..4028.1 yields 2.03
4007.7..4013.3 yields 1.97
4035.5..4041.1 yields 2.02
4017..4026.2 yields 1.98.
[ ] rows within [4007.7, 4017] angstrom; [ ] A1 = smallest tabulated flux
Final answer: 1.937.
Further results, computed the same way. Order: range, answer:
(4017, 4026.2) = 1.925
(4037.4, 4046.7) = 1.274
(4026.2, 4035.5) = 1.698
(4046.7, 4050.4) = 1.923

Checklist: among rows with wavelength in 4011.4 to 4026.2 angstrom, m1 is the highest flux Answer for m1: 2.04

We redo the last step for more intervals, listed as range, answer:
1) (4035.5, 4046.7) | 2.096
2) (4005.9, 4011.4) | 1.974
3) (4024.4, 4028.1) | 2.137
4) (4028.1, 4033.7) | 2.063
